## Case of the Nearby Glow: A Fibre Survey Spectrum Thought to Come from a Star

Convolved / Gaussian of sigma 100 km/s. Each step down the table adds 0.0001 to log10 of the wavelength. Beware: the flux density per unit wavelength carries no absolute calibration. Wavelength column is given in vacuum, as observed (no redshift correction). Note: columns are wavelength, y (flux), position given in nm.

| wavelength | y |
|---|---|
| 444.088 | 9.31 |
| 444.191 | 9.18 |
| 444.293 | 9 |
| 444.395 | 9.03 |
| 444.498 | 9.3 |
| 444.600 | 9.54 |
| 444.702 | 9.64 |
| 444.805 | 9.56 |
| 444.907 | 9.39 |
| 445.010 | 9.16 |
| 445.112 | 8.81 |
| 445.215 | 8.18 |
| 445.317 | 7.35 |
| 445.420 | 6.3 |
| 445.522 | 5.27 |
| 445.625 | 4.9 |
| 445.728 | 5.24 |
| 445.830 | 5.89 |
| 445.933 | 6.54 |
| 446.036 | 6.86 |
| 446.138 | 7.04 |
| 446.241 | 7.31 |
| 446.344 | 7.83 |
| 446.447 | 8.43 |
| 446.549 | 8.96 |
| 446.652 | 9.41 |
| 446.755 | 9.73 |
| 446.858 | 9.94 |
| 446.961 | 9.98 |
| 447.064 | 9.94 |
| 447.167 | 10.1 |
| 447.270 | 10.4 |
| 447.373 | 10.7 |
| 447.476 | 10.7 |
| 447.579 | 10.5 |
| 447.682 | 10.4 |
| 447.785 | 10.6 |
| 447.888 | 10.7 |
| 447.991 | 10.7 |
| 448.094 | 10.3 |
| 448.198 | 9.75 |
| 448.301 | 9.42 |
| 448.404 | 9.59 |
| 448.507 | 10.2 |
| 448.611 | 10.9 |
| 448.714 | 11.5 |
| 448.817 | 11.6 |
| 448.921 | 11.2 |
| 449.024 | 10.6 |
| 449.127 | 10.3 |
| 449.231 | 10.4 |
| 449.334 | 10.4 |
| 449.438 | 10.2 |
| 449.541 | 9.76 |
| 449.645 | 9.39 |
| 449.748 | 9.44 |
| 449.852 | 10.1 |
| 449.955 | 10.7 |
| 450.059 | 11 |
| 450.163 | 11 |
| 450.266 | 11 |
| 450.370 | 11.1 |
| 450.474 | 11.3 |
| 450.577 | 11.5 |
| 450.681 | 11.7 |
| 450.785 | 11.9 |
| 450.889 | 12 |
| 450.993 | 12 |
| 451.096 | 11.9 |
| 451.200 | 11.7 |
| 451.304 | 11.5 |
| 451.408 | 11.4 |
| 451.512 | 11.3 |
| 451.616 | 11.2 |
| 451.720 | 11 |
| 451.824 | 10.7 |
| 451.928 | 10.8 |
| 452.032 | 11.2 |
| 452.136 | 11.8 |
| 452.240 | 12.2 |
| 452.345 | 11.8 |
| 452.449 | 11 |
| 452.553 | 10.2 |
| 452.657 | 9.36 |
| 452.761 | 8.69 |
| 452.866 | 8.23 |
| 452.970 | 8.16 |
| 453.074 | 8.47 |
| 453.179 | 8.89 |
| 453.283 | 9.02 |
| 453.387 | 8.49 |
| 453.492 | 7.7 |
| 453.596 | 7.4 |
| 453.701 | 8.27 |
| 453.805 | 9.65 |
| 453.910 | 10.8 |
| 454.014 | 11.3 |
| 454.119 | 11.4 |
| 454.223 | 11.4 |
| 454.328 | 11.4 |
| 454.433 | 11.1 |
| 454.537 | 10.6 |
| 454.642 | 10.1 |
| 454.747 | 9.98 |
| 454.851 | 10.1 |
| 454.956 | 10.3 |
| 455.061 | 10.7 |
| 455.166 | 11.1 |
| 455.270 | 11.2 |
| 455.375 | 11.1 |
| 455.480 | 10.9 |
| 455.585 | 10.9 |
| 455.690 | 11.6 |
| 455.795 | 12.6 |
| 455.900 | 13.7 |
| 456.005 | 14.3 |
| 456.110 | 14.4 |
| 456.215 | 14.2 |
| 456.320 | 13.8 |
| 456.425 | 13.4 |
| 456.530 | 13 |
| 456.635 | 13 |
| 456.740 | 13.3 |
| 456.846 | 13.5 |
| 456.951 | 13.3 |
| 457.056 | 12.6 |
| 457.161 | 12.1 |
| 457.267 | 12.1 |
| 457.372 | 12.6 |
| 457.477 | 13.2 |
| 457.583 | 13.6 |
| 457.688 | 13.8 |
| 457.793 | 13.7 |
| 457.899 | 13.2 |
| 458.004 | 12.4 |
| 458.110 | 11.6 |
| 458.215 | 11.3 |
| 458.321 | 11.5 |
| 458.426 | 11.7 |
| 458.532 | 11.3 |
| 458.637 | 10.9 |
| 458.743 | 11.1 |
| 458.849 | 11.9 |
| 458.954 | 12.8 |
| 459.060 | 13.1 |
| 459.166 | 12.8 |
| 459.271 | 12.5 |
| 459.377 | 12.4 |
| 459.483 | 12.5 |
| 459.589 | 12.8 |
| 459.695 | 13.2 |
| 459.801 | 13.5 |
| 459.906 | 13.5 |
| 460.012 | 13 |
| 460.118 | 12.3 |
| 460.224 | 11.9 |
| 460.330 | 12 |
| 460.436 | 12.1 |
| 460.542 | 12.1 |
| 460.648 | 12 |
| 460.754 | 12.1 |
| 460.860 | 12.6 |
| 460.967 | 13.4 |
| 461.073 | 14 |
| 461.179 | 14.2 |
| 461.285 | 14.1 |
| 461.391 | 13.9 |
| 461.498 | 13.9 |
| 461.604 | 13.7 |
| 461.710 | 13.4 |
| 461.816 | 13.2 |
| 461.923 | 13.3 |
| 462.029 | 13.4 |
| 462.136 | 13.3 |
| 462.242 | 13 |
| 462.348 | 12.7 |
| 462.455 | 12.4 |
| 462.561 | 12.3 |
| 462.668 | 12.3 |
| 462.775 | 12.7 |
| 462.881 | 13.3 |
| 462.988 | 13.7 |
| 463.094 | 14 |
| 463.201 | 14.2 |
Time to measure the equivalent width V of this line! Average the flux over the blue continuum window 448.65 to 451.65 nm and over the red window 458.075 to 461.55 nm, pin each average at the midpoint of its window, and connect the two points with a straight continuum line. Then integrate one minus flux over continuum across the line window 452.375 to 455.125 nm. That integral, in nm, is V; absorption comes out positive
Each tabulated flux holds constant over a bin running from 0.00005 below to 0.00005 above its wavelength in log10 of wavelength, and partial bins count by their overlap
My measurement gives 0.44 nm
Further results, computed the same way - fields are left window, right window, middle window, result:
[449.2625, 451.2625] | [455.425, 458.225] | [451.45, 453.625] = 0.316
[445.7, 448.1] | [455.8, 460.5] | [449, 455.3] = 0.167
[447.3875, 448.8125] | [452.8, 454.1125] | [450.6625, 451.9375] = -0.257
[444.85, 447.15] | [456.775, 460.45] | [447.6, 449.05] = -0.298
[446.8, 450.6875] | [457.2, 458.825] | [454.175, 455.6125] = 0.109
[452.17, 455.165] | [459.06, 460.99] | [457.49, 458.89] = -0.045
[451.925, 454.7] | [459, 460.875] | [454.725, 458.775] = -0.357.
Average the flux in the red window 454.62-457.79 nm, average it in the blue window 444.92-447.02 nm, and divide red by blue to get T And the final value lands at 1.6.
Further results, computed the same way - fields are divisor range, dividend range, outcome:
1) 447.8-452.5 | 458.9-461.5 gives 1.18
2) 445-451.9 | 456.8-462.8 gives 1.29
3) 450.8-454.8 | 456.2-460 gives 1.22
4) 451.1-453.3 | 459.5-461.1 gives 1.21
